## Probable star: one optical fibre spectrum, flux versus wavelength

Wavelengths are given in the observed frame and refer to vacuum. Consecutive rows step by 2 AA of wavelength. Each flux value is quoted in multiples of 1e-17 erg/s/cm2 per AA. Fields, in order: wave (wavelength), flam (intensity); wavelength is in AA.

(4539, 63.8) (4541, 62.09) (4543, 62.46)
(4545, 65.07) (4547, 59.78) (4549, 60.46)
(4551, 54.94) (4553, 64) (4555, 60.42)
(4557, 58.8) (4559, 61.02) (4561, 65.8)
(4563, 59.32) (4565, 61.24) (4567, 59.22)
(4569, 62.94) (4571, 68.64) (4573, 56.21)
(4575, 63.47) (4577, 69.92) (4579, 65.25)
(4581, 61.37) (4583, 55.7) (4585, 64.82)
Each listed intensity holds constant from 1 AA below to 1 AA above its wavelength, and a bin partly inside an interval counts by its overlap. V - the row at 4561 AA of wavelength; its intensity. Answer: 65.8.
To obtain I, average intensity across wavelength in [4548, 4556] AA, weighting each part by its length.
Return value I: 60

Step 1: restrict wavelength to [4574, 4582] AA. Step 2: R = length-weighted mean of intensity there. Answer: 65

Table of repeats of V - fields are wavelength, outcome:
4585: 64.82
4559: 61.02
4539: 63.8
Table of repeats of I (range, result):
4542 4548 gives 62.4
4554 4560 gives 60.1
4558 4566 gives 61.8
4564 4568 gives 60.2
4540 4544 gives 62.3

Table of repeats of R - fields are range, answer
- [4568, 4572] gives 65.8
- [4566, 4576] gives 62.1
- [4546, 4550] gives 60.1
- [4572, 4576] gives 59.8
